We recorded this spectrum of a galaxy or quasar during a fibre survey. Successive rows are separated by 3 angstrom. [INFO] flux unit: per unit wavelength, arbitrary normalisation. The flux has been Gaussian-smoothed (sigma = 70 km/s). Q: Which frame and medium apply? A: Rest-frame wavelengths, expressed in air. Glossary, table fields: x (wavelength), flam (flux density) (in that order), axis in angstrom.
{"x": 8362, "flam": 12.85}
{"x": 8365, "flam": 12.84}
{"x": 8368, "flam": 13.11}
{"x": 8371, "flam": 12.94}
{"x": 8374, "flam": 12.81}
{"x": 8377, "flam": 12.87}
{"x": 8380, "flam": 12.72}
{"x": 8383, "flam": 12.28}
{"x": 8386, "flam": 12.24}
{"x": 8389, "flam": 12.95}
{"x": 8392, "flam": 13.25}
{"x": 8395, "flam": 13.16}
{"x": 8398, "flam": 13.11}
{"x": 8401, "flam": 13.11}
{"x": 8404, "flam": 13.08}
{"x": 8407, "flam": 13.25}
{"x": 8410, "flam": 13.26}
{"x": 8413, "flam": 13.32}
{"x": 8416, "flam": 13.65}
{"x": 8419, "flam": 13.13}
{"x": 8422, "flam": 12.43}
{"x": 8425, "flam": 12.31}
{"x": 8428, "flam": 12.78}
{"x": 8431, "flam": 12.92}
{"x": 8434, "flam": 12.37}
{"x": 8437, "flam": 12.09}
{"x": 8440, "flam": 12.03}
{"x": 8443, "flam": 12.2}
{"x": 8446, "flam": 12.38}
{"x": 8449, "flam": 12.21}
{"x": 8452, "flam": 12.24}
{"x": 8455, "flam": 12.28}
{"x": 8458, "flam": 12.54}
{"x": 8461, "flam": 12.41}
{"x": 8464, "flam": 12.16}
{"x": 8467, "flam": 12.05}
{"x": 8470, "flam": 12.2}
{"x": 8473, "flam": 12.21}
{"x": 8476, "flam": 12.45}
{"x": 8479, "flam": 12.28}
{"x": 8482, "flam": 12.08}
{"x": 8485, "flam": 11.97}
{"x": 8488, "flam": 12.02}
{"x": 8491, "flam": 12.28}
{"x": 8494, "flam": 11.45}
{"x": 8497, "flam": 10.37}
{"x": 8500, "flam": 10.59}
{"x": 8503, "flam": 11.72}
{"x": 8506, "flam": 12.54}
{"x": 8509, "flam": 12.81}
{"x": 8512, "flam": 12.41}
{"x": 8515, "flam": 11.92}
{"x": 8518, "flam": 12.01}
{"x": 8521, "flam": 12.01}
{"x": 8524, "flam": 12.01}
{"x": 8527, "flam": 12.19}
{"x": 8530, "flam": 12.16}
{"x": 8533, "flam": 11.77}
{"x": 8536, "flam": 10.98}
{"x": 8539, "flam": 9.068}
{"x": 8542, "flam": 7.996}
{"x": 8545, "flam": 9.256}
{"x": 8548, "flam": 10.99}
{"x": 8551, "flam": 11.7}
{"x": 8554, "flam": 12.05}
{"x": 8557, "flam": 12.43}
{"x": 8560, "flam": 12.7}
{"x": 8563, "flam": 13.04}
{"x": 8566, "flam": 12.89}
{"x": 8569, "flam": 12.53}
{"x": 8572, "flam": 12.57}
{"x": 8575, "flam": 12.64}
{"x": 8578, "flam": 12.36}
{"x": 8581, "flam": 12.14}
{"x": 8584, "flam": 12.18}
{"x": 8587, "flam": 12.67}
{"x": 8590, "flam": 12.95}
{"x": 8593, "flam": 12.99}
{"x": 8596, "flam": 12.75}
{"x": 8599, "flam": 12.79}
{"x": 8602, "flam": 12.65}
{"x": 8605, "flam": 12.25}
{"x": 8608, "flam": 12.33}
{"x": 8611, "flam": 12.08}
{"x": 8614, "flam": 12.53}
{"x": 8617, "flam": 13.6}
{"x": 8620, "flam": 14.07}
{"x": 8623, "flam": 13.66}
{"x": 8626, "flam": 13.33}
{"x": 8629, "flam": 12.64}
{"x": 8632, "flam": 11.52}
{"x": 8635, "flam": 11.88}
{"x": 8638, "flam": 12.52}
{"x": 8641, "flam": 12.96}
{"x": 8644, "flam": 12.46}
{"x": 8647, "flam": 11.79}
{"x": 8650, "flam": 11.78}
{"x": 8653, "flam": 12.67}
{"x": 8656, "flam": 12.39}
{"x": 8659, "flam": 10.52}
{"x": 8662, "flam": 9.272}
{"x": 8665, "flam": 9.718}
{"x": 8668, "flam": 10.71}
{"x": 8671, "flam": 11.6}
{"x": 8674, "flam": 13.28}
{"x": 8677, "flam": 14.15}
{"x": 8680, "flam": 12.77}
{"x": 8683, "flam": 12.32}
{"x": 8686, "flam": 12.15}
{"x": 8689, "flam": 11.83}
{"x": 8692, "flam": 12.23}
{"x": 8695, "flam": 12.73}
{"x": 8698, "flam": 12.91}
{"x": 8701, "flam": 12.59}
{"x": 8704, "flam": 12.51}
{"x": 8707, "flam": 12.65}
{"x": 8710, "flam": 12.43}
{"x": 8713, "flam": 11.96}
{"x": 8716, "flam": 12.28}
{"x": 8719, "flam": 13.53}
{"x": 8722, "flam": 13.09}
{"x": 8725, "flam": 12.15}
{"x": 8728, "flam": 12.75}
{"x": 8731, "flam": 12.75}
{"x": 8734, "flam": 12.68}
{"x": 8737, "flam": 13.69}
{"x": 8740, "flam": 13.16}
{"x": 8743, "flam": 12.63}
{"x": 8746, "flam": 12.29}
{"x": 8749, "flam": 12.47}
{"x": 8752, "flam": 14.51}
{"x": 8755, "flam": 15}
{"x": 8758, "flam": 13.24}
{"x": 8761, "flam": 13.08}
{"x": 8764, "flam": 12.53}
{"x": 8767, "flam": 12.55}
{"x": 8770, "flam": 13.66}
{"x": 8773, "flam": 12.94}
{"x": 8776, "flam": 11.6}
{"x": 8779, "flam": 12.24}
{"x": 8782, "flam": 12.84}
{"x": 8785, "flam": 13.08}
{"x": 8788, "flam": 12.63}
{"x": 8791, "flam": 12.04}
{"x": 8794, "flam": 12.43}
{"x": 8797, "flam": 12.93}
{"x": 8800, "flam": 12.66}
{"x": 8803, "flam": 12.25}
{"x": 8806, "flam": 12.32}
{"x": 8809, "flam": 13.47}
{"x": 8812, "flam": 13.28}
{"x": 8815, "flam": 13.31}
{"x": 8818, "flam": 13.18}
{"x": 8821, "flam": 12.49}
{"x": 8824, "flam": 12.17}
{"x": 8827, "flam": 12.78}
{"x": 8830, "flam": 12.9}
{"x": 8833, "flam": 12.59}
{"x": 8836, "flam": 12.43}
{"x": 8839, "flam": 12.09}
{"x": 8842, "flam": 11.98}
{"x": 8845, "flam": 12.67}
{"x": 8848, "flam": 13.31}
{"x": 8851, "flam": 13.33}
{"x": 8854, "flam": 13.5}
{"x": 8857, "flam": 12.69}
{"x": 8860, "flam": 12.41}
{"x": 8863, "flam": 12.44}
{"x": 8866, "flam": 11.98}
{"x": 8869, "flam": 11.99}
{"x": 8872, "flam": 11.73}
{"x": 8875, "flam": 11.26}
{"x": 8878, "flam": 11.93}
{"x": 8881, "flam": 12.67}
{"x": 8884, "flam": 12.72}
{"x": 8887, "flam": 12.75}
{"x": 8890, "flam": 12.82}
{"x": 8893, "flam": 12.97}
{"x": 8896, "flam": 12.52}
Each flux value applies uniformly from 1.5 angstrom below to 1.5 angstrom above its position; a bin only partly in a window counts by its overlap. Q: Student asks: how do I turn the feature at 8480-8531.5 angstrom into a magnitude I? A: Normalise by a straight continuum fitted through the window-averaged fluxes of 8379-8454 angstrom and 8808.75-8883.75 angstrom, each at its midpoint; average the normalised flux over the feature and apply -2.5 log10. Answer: 0.069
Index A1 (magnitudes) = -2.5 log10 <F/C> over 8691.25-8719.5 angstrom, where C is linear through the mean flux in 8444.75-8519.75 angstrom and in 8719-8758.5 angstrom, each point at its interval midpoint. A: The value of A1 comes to 0.04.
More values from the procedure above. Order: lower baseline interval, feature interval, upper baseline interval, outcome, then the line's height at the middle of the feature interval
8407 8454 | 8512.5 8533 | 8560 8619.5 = 0.053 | 12.6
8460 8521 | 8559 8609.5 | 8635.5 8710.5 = -0.049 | 12.1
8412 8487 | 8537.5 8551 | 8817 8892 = 0.282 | 12.4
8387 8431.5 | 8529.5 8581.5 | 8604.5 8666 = 0.080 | 12.5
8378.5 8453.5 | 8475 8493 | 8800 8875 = 0.049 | 12.7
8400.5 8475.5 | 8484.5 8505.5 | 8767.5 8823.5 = 0.098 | 12.6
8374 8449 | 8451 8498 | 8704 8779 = 0.063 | 12.8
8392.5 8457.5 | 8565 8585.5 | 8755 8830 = 0.025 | 12.8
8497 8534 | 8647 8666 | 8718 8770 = 0.136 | 12.6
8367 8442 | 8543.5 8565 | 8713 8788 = 0.098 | 12.9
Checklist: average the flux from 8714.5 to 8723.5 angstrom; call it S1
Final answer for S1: 13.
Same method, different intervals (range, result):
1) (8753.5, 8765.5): 13.5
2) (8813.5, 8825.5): 12.8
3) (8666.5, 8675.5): 11.9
